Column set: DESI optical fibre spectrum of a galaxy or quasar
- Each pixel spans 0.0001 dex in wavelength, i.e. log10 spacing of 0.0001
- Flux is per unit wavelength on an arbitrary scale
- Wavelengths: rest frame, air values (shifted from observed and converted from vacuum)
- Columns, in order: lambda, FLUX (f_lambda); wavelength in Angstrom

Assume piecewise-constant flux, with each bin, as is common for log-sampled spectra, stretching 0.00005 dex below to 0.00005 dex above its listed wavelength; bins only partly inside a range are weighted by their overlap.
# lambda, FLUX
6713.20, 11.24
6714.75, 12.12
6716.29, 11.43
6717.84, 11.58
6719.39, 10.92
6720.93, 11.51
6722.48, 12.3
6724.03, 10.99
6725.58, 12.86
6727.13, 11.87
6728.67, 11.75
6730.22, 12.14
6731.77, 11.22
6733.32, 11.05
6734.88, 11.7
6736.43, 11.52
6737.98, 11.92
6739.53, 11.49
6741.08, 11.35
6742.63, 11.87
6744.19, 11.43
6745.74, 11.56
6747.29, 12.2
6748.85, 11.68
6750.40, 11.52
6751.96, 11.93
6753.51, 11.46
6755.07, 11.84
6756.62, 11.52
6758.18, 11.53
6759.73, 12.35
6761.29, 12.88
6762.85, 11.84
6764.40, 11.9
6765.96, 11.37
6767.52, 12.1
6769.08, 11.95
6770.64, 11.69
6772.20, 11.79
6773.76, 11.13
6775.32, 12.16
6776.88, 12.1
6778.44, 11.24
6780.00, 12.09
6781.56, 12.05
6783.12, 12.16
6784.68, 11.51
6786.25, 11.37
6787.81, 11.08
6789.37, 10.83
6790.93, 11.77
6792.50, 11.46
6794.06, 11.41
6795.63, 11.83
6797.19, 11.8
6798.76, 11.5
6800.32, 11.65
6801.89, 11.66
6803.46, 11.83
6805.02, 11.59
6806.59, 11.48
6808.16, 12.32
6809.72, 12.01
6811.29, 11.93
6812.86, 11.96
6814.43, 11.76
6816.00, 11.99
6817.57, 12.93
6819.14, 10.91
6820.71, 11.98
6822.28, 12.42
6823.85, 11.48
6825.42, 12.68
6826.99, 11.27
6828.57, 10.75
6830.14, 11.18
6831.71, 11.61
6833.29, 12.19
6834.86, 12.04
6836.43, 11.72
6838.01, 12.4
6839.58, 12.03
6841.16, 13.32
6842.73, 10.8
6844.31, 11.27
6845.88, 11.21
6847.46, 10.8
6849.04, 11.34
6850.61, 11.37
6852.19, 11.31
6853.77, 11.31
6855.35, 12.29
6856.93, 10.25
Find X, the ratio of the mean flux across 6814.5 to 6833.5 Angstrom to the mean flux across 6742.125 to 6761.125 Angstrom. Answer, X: 1.00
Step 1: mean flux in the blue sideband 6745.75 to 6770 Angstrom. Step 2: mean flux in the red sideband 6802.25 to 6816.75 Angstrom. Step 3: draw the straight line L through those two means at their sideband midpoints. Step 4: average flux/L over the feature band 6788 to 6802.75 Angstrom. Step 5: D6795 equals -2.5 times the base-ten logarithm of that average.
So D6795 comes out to 0.03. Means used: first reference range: 11.9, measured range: 11.5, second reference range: 11.9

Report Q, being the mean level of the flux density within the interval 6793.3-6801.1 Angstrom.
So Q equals 11.6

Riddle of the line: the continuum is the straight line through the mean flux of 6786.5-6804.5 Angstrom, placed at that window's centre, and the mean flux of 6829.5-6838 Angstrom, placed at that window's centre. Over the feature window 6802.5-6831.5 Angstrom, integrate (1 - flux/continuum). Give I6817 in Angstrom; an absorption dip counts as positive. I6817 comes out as -0.3 Angstrom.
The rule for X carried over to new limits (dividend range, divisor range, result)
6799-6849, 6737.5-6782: 1.00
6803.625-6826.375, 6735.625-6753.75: 1.02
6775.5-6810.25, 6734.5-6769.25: 0.99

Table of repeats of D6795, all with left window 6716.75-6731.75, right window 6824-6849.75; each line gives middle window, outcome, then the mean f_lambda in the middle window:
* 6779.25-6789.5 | 0.01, 11.6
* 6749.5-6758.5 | 0.01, 11.6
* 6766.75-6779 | -0.01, 11.8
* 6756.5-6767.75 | -0.02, 12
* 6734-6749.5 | 0.01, 11.7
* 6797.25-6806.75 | 0.00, 11.6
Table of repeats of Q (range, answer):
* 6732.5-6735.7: 11.3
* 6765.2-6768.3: 11.7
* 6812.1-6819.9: 11.9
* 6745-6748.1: 11.9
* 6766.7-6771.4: 11.9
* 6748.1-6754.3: 11.6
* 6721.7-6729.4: 12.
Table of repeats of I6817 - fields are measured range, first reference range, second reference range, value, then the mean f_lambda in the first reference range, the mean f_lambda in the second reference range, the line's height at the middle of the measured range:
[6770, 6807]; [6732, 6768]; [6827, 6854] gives 0.08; 11.7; 11.6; 11.7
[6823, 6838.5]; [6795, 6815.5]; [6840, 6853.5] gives -0.20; 11.8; 11.4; 11.6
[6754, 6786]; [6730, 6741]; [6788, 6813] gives -0.67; 11.5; 11.7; 11.6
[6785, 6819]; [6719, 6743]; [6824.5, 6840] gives 0.12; 11.7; 11.8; 11.7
